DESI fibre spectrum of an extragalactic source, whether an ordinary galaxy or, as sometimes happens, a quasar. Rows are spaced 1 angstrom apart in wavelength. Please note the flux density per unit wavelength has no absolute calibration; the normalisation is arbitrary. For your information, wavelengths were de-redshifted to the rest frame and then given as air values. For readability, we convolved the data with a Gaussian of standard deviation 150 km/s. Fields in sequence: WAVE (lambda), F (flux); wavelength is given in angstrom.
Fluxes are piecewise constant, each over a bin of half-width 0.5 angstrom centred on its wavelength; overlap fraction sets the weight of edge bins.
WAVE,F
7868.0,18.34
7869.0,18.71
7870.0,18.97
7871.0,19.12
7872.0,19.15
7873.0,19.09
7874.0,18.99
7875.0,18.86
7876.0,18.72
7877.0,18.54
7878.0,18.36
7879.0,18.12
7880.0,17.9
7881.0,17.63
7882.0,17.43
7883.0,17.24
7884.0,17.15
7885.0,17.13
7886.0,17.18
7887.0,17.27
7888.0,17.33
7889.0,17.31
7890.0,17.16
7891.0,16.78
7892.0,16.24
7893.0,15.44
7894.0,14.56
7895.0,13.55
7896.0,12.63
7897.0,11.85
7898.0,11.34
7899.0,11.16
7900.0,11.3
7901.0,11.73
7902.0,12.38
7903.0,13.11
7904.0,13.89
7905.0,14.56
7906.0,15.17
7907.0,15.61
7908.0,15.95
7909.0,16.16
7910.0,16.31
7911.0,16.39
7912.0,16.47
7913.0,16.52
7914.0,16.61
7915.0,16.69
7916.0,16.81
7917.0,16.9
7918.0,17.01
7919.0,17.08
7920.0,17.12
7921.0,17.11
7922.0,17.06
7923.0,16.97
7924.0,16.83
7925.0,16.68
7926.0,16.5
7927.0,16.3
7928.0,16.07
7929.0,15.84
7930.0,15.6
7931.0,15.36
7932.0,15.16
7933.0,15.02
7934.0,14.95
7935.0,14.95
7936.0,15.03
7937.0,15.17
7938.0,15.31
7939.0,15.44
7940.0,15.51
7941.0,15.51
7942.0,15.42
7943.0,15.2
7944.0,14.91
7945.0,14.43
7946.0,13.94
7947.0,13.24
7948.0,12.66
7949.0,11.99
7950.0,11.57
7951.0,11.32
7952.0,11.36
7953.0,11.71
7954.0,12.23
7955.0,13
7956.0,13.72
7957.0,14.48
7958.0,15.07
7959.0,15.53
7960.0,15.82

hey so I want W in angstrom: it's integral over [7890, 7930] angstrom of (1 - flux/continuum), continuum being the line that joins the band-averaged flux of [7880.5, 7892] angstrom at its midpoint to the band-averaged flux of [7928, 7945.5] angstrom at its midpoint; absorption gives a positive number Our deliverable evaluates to 2.2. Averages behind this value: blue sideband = 17.2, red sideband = 15.2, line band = 15.3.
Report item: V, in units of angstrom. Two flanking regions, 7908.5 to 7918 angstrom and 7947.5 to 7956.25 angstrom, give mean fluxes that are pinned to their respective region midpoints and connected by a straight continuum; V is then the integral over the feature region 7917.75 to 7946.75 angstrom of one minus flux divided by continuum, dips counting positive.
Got -2.8 angstrom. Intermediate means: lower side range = 16.6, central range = 15.7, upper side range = 12.1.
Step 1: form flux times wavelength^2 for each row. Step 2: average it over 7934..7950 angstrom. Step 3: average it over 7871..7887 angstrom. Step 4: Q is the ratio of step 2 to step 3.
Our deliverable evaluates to 0.81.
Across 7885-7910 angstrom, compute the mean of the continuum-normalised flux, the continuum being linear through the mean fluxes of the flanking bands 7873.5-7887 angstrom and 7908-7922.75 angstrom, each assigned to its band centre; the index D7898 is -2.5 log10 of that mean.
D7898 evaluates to 0.18 mag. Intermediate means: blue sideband 17.9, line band 14.7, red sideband 16.7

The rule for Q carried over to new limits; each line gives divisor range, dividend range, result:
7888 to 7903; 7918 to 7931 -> 1.20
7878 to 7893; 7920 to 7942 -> 0.93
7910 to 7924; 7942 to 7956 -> 0.78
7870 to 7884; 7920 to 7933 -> 0.90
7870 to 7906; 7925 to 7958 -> 0.91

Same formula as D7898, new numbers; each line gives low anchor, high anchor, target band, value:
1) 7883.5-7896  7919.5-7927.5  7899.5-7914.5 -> 0.12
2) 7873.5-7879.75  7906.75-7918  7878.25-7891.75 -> 0.04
